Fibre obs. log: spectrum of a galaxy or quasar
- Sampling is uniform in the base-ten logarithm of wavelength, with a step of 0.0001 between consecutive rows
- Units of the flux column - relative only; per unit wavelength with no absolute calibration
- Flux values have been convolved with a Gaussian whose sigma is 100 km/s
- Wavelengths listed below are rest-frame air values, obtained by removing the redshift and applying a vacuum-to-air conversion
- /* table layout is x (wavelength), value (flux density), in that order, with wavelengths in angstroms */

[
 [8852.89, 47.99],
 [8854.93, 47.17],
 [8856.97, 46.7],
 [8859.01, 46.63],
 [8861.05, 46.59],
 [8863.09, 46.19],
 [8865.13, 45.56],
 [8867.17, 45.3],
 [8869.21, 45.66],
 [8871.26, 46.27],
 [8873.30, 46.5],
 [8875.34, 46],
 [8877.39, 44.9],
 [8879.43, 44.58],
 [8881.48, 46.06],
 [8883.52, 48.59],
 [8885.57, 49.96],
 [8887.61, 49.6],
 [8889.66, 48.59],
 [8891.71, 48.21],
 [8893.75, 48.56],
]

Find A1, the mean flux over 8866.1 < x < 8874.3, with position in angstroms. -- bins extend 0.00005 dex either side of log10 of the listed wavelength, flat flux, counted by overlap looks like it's 45.9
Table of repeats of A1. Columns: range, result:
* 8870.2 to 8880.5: 45.6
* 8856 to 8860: 46.7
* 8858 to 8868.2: 46.1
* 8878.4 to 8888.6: 47.8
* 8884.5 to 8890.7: 49.3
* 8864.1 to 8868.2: 45.5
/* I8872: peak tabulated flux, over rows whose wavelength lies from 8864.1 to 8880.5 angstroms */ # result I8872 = 46.5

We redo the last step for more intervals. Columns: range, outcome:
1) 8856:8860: 46.7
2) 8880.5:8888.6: 49.96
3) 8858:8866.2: 46.63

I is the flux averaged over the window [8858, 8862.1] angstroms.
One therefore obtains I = 46.6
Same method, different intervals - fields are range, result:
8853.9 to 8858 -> 46.9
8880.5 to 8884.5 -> 47.4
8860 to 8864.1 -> 46.4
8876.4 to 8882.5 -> 45.2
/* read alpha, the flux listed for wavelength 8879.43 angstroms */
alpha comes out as 44.58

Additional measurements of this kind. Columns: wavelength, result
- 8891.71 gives 48.21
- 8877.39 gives 44.9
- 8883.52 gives 48.59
